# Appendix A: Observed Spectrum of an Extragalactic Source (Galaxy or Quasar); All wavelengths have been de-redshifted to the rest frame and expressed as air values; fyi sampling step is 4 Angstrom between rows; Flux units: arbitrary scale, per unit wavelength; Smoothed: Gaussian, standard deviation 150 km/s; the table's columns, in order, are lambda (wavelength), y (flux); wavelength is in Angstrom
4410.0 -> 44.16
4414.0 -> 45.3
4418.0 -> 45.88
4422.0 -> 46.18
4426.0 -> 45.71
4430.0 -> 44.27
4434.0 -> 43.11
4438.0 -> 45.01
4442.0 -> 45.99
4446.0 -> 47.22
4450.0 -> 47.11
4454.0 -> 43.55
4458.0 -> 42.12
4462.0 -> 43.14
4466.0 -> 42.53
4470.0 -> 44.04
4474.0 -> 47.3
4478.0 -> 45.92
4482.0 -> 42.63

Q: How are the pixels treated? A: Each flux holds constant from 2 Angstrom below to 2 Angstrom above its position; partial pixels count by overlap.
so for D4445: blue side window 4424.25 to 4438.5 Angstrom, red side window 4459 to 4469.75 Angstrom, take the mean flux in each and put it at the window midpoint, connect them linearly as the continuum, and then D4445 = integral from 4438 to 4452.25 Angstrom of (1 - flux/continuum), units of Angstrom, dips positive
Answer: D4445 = -0.9 Angstrom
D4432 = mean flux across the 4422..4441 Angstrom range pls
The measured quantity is 44.8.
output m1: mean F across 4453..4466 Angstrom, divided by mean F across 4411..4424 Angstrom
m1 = 0.9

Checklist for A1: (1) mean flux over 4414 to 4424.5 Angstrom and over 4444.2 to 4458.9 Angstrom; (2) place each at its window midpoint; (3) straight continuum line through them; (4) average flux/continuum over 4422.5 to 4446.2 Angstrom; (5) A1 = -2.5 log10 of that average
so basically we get 0.01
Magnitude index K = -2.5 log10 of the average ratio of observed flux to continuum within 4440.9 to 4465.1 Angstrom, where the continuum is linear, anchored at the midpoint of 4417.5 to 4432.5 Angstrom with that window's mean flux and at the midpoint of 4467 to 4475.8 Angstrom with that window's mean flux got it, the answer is 0.015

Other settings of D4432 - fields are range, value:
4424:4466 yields 44.6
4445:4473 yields 44.2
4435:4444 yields 45.2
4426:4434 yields 44.3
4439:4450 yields 46.6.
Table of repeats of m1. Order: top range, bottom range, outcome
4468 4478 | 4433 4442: 1.03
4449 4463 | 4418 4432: 0.96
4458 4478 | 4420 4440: 0.99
